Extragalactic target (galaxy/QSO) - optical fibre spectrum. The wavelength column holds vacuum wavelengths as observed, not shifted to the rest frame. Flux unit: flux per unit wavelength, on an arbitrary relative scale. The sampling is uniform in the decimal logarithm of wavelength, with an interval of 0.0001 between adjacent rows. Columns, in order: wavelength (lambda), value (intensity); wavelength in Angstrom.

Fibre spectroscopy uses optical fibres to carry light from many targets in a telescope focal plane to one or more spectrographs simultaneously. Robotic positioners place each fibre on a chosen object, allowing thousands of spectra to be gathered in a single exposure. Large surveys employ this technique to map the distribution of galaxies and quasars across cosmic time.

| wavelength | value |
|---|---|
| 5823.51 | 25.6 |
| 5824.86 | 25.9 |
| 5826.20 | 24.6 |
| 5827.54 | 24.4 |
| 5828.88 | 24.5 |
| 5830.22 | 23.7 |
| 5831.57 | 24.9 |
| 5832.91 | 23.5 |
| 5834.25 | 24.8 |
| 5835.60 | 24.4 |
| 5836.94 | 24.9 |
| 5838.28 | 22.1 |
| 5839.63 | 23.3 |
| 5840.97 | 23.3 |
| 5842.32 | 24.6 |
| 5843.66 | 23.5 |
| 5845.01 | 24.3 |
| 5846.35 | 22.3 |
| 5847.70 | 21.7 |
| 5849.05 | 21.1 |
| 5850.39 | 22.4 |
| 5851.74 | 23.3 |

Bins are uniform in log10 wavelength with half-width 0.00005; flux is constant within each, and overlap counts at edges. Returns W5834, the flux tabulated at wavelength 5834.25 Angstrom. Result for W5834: 24.8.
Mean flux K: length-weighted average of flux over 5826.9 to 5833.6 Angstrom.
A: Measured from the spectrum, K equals 24.2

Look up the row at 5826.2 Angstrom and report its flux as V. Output 24.6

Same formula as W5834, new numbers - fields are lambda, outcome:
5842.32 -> 24.6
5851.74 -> 23.3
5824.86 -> 25.9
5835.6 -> 24.4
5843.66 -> 23.5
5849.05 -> 21.1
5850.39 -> 22.4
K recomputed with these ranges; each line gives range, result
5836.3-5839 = 23.5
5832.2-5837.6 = 24.4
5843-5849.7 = 22.6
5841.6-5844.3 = 24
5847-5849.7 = 21.4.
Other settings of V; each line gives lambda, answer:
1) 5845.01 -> 24.3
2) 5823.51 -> 25.6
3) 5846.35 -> 22.3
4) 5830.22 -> 23.7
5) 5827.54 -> 24.4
